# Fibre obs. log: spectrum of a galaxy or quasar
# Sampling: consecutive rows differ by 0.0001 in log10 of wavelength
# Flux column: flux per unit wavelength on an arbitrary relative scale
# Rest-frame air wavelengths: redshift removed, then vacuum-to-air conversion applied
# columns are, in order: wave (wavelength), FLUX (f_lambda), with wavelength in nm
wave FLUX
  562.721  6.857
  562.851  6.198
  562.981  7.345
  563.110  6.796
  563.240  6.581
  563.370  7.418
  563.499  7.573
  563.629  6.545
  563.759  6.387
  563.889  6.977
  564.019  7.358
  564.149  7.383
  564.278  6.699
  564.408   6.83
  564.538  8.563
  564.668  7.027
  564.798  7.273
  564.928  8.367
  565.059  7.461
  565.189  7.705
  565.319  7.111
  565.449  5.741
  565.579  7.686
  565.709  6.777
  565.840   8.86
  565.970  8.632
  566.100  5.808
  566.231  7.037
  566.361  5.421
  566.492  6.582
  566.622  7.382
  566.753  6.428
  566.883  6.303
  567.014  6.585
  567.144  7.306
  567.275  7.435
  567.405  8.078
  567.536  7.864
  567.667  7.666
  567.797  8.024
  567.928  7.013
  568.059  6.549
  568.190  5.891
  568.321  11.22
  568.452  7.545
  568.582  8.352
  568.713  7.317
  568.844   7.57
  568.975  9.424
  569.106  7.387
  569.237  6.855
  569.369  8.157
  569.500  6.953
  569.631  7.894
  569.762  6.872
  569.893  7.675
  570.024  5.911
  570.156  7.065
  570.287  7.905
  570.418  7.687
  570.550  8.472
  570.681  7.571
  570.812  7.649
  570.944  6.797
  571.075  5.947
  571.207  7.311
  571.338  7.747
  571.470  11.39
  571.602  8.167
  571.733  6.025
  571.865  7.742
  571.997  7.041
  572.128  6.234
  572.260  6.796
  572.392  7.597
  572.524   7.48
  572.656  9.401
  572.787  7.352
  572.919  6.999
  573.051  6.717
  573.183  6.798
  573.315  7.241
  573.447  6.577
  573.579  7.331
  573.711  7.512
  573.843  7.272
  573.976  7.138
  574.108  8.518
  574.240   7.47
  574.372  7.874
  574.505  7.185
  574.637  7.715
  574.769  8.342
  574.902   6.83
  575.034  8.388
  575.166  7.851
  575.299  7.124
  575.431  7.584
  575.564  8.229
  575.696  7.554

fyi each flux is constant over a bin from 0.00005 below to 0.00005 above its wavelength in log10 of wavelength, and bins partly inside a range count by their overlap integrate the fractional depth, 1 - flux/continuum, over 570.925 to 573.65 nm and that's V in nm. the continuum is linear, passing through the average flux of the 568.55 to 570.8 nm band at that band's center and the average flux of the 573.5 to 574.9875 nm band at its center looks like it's 0.07 nm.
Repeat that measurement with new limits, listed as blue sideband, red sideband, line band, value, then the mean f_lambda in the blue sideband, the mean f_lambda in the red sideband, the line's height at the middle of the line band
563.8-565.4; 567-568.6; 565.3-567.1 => 0.152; 7.36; 7.67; 7.52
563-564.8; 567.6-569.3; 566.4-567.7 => 0.076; 7.1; 7.76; 7.56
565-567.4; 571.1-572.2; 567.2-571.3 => -0.102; 7.04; 7.63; 7.37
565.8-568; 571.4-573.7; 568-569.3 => -0.098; 7.18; 7.46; 7.27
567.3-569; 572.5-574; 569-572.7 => 0.030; 7.84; 7.32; 7.56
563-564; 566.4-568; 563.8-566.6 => -0.059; 6.94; 7.19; 7.05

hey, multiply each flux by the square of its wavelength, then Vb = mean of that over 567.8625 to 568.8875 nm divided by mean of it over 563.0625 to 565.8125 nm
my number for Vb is 1.1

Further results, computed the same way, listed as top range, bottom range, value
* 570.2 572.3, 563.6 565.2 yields 1.06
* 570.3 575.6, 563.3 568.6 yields 1.06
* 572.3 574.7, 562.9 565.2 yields 1.07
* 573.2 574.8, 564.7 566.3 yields 1.05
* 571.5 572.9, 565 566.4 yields 1.07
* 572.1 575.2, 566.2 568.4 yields 1.05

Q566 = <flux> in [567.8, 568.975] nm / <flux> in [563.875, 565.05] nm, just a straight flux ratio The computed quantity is 1.05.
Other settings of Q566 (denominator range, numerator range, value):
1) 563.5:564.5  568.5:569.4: 1.13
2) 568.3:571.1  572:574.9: 0.97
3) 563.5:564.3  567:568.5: 1.10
